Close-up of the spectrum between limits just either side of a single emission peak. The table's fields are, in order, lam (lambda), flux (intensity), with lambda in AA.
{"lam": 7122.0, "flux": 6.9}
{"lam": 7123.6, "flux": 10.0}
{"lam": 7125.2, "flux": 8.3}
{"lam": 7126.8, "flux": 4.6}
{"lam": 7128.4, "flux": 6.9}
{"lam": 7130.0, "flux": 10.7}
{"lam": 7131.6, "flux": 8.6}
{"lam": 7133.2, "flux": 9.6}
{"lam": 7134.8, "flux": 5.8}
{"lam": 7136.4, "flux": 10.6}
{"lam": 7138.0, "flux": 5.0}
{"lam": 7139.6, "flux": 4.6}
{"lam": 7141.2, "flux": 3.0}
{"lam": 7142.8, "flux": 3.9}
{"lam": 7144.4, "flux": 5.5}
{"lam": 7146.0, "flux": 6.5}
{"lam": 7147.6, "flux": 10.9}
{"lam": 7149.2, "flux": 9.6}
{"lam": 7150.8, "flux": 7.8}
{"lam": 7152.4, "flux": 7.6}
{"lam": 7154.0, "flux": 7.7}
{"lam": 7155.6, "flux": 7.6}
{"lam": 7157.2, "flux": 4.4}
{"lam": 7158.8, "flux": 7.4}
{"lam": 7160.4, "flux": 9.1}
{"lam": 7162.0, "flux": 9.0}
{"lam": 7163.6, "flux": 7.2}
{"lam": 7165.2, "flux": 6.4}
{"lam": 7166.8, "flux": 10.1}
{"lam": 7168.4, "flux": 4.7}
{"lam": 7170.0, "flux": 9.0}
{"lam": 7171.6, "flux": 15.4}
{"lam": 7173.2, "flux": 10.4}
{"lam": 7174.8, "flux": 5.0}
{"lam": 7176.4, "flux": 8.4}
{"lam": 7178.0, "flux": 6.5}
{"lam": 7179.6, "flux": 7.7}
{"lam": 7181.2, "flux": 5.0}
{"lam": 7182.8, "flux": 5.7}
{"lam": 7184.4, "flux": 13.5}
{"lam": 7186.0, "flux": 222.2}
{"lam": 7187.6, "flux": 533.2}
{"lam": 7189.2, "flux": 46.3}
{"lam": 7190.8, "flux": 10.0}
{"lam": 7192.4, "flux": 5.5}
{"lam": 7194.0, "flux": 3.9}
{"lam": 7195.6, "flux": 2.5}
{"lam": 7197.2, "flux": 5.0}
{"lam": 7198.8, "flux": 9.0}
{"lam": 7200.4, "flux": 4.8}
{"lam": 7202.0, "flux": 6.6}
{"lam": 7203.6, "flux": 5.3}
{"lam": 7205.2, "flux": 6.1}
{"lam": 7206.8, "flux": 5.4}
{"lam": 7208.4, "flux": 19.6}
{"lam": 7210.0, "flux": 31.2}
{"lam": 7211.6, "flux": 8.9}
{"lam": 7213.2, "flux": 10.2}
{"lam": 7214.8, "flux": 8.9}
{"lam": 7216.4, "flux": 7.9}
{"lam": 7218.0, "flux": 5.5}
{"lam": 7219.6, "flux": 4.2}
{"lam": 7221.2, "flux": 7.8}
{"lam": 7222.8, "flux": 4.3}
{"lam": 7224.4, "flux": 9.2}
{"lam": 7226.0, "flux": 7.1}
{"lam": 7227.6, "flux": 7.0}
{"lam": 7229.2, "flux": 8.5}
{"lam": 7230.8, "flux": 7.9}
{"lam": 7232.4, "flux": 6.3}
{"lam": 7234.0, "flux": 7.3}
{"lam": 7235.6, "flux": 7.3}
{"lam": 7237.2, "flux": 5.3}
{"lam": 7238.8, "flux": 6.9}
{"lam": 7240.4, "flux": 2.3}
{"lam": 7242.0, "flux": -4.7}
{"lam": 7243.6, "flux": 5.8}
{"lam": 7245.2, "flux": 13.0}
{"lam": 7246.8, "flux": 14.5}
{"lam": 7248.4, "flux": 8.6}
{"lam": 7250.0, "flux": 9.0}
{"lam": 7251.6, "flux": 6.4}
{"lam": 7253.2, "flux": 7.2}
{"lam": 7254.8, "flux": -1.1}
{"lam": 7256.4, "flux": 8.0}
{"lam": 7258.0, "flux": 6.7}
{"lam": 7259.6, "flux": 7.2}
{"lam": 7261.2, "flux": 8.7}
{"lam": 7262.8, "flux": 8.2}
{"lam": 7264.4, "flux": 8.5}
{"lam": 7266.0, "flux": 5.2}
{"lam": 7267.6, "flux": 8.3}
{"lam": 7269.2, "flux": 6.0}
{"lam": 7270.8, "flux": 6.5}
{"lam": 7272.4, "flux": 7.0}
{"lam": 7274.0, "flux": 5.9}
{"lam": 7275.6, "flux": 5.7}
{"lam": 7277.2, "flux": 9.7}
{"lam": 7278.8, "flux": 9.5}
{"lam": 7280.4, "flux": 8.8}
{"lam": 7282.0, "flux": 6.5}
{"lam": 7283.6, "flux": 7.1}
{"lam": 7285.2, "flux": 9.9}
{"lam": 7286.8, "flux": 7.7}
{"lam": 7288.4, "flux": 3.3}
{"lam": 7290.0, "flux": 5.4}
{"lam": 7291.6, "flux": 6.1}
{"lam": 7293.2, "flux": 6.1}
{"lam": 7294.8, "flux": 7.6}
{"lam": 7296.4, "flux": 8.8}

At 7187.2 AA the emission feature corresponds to H-alpha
